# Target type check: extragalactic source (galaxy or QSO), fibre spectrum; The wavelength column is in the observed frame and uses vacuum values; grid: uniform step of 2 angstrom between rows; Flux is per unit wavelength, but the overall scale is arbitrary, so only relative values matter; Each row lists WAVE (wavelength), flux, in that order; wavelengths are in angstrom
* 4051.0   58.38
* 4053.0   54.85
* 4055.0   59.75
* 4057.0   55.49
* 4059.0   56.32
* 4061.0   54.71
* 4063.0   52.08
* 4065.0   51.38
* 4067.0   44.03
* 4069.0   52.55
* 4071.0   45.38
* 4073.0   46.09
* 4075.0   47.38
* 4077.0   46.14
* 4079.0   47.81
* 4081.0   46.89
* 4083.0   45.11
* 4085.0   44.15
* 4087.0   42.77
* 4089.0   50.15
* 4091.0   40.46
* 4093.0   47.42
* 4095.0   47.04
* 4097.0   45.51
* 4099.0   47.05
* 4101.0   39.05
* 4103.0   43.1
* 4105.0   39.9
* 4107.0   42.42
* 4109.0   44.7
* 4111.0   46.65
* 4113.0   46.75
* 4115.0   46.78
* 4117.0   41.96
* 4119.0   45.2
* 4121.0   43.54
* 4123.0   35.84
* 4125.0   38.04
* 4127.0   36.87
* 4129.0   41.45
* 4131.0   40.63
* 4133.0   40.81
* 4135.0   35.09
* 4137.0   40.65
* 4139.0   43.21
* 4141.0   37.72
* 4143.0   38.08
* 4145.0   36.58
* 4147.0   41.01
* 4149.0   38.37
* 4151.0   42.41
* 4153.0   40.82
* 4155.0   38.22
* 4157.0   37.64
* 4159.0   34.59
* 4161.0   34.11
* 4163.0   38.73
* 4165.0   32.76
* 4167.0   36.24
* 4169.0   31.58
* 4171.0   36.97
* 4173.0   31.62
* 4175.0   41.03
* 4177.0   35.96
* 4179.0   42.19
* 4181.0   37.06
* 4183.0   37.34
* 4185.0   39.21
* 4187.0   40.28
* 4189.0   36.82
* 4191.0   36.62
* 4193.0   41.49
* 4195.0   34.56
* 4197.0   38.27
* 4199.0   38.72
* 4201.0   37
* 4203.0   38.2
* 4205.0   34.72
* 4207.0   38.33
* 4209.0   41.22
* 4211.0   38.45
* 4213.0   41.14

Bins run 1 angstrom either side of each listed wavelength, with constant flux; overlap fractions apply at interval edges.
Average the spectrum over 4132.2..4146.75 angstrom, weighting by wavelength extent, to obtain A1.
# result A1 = 39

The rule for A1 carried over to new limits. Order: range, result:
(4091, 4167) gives 40.8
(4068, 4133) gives 44.2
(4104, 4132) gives 42.2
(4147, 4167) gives 37.6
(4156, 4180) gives 36.1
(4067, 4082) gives 47.2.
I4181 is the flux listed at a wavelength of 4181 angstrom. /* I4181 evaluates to 37.06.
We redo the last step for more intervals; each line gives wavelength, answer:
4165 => 32.76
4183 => 37.34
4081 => 46.89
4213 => 41.14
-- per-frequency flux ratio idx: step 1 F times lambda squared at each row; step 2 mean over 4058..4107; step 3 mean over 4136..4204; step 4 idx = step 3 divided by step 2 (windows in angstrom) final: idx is 0.85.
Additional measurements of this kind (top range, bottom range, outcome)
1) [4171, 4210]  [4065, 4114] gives 0.88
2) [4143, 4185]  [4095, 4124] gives 0.88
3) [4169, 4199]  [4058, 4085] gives 0.82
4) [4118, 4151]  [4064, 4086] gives 0.87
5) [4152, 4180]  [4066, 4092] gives 0.83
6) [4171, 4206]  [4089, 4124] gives 0.89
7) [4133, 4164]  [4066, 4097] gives 0.86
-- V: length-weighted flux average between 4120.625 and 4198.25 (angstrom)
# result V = 38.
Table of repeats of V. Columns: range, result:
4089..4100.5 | 45.6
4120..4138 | 39.2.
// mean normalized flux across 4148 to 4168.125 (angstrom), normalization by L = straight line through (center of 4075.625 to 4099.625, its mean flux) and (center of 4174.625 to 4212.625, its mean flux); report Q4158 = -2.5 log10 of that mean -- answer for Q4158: 0.10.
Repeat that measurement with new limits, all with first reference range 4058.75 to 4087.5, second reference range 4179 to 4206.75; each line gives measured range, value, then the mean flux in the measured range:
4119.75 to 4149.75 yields 0.095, 39.2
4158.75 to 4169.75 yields 0.162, 34.7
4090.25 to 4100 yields 0.013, 45.6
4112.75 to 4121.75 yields -0.010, 44.7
